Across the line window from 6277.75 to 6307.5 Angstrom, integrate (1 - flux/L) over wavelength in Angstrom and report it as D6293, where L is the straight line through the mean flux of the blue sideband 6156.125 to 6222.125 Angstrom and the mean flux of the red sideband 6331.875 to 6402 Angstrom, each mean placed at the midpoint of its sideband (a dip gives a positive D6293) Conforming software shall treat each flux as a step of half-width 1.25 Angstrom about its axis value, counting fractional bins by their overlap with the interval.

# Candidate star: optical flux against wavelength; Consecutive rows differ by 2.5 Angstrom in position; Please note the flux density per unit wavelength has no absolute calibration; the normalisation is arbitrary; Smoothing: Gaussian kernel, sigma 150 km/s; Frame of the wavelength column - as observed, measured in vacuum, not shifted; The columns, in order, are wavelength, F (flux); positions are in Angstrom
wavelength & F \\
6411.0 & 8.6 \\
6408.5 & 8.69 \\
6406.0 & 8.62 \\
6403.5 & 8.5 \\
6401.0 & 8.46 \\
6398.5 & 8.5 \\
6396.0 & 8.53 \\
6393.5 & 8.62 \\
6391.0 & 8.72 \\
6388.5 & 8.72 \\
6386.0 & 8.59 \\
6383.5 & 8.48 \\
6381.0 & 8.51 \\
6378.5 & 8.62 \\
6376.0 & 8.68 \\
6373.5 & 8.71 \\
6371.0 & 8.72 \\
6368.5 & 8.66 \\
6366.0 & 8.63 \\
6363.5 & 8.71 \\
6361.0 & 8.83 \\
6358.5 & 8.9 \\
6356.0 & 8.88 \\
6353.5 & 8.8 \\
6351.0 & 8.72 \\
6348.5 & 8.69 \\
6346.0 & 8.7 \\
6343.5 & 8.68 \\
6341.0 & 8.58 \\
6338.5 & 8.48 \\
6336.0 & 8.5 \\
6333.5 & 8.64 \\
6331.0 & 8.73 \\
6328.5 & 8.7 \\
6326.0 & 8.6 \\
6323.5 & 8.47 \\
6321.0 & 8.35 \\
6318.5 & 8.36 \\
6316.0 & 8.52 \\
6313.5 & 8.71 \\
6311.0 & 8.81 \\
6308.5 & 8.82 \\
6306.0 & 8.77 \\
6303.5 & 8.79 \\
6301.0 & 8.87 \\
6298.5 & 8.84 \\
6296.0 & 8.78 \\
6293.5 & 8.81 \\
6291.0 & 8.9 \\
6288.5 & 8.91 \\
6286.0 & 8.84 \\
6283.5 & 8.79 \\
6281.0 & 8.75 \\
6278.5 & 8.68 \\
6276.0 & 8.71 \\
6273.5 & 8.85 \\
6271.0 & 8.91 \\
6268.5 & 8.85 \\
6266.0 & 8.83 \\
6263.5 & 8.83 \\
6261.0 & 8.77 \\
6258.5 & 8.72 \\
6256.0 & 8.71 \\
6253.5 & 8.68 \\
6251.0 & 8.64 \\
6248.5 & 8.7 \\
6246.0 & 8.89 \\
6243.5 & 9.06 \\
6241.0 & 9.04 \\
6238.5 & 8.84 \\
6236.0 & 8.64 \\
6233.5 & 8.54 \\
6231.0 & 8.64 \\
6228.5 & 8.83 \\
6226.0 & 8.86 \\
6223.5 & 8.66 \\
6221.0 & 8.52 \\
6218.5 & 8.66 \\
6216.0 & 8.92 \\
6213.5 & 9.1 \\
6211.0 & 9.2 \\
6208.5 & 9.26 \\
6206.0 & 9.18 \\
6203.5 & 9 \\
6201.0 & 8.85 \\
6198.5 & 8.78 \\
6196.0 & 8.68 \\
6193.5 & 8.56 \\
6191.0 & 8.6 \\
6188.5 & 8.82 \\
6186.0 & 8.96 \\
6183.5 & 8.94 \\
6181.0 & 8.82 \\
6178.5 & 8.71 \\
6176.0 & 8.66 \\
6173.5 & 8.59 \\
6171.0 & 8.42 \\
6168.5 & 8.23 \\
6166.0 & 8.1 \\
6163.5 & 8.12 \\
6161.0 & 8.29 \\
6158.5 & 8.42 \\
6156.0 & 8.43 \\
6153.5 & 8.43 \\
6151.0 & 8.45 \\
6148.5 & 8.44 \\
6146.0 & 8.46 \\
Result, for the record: -0.5 Angstrom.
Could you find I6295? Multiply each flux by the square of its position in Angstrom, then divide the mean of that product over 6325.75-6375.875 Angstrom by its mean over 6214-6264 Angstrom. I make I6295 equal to 1.03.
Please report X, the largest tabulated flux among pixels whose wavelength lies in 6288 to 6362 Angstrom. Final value 8.91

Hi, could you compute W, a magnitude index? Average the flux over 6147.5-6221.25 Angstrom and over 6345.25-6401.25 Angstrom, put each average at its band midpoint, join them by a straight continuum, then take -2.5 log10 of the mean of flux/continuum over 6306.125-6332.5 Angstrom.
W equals 0.01 mag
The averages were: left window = 8.67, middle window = 8.61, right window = 8.67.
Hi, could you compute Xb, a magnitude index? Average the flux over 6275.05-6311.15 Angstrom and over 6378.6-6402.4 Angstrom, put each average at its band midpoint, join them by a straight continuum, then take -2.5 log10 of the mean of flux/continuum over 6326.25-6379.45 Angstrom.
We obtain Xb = -0.004 mag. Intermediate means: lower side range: 8.81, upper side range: 8.57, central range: 8.69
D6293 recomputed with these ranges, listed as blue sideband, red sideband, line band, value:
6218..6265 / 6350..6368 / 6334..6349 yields 0.29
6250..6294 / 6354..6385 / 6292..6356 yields 0.48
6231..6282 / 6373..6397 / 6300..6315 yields -0.13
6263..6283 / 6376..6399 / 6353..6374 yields -0.30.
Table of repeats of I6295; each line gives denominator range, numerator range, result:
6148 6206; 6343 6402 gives 1.07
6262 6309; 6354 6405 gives 1.01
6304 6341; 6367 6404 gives 1.02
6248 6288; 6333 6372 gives 1.02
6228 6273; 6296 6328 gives 1.01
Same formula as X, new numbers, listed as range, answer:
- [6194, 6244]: 9.26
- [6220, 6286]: 9.06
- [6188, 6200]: 8.82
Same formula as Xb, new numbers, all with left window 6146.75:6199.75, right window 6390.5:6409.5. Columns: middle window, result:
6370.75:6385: -0.01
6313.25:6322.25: 0.01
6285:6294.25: -0.04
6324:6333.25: -0.01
